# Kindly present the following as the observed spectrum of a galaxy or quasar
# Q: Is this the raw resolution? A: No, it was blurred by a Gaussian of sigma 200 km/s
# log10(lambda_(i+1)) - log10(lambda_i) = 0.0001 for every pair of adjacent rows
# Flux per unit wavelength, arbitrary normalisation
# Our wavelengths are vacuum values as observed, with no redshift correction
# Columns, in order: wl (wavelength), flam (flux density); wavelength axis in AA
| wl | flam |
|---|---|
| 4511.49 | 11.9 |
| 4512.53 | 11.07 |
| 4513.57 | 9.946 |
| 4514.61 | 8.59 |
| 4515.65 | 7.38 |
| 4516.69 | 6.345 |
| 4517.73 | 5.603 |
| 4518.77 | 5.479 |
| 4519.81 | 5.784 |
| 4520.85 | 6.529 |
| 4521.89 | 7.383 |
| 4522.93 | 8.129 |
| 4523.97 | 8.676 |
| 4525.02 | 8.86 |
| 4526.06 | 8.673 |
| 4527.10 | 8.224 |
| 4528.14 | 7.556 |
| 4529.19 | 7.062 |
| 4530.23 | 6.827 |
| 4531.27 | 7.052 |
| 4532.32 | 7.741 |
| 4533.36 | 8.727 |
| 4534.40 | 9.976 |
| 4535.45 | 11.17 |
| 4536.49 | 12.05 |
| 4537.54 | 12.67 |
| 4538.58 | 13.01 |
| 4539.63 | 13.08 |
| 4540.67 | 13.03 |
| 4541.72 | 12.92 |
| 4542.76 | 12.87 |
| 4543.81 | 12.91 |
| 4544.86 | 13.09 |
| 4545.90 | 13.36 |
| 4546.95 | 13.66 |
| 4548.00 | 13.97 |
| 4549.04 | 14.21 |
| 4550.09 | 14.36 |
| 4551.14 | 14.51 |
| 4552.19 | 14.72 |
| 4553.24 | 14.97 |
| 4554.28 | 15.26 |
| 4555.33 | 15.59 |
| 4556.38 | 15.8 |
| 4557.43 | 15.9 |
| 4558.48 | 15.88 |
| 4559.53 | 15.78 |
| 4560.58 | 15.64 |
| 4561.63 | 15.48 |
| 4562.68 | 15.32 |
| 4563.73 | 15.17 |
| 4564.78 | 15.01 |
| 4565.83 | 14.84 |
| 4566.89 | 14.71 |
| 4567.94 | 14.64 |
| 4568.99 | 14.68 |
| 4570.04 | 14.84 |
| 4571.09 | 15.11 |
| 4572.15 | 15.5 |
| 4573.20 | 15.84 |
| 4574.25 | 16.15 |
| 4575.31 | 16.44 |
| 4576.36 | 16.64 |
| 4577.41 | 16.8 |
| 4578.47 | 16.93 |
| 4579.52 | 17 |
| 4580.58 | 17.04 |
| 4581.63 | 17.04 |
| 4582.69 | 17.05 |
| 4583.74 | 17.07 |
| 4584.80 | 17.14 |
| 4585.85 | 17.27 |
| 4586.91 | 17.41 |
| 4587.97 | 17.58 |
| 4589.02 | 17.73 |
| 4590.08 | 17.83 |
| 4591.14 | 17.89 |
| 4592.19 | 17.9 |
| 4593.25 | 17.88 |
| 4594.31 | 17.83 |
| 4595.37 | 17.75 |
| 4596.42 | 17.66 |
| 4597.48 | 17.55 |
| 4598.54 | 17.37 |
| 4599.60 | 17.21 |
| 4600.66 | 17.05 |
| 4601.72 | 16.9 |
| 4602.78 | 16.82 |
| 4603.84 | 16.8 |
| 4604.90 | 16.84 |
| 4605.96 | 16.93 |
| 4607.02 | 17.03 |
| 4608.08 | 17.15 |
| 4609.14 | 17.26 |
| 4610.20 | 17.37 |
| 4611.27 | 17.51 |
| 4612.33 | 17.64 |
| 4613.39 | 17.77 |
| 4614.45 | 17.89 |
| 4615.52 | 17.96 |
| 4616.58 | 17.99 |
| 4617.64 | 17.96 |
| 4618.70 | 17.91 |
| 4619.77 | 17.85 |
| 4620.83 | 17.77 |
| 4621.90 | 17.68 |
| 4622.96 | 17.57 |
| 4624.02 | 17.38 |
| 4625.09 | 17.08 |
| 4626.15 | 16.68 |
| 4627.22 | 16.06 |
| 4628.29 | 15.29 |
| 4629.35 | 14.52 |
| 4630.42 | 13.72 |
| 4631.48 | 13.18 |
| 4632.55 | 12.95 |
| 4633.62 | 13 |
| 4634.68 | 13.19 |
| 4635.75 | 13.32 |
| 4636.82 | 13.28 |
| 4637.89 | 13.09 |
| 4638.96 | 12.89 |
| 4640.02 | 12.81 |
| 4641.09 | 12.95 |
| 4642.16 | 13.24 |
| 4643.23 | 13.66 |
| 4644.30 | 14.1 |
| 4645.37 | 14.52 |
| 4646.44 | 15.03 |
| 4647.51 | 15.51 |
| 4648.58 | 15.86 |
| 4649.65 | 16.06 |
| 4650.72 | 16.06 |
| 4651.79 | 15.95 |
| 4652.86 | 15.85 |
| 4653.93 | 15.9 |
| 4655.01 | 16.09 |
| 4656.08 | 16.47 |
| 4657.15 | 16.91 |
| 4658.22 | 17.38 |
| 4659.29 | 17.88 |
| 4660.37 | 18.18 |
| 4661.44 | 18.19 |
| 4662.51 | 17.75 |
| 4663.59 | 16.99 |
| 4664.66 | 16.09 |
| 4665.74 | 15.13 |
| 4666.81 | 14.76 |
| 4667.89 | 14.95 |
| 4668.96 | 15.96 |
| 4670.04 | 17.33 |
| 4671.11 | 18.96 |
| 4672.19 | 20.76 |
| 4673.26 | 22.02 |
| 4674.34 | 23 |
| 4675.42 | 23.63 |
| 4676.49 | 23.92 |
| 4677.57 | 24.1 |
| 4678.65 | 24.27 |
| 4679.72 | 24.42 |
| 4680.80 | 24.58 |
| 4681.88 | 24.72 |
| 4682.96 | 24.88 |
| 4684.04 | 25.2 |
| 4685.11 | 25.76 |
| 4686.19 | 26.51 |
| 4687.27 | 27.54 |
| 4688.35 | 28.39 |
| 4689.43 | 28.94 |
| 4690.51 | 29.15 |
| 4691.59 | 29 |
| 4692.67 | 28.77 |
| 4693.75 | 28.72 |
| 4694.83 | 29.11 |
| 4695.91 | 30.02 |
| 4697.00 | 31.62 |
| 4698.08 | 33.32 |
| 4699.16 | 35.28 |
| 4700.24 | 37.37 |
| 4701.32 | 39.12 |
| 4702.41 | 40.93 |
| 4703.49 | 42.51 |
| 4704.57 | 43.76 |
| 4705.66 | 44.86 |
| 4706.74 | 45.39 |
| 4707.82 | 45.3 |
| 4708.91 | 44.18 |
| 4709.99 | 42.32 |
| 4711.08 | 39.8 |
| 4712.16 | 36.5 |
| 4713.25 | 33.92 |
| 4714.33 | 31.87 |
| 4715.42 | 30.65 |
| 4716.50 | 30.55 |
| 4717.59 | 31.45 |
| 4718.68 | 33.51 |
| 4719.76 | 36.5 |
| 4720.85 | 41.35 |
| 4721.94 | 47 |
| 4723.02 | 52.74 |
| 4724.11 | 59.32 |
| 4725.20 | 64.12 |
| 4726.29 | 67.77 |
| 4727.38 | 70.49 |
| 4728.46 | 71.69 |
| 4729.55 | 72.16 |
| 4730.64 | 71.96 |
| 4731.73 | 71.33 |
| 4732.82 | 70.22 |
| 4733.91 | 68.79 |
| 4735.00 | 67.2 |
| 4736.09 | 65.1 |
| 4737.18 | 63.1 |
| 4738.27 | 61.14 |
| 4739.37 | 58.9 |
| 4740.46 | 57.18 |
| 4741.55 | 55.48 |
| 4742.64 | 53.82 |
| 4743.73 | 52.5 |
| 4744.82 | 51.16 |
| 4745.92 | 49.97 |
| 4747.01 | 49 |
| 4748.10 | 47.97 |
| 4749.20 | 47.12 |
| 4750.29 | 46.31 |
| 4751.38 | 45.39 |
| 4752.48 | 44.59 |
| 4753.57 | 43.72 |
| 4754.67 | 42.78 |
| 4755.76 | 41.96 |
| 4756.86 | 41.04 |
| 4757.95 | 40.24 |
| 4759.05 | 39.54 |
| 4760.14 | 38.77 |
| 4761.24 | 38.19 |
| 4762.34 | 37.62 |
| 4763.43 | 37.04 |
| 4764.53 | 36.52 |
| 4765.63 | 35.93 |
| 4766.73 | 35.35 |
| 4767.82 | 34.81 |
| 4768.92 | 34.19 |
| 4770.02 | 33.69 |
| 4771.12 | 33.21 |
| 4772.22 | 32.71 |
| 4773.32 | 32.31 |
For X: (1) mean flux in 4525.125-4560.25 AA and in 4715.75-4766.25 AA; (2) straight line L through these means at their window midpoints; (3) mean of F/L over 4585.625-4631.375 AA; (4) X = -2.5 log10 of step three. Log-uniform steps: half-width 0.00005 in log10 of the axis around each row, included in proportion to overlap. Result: 0.40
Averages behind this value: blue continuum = 12.3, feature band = 17.2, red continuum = 51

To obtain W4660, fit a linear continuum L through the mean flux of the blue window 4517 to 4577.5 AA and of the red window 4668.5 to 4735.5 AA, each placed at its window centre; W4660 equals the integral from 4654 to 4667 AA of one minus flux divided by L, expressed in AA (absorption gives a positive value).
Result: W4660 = 6.0 AA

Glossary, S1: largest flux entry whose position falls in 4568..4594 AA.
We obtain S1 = 17.9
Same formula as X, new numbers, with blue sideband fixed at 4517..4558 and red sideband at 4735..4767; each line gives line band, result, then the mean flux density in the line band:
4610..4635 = 0.468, 16.4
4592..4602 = 0.203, 17.5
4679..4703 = 0.245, 29.7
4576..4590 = 0.096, 17.2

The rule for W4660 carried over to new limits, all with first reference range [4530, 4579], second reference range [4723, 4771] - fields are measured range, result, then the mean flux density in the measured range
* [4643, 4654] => 5.77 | 15.3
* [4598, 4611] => 3.62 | 17.1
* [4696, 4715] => 1.87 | 39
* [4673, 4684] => 4.04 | 24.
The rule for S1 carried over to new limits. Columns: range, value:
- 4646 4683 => 24.88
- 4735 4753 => 67.2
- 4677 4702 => 39.12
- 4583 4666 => 18.19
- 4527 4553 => 14.72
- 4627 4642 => 16.06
